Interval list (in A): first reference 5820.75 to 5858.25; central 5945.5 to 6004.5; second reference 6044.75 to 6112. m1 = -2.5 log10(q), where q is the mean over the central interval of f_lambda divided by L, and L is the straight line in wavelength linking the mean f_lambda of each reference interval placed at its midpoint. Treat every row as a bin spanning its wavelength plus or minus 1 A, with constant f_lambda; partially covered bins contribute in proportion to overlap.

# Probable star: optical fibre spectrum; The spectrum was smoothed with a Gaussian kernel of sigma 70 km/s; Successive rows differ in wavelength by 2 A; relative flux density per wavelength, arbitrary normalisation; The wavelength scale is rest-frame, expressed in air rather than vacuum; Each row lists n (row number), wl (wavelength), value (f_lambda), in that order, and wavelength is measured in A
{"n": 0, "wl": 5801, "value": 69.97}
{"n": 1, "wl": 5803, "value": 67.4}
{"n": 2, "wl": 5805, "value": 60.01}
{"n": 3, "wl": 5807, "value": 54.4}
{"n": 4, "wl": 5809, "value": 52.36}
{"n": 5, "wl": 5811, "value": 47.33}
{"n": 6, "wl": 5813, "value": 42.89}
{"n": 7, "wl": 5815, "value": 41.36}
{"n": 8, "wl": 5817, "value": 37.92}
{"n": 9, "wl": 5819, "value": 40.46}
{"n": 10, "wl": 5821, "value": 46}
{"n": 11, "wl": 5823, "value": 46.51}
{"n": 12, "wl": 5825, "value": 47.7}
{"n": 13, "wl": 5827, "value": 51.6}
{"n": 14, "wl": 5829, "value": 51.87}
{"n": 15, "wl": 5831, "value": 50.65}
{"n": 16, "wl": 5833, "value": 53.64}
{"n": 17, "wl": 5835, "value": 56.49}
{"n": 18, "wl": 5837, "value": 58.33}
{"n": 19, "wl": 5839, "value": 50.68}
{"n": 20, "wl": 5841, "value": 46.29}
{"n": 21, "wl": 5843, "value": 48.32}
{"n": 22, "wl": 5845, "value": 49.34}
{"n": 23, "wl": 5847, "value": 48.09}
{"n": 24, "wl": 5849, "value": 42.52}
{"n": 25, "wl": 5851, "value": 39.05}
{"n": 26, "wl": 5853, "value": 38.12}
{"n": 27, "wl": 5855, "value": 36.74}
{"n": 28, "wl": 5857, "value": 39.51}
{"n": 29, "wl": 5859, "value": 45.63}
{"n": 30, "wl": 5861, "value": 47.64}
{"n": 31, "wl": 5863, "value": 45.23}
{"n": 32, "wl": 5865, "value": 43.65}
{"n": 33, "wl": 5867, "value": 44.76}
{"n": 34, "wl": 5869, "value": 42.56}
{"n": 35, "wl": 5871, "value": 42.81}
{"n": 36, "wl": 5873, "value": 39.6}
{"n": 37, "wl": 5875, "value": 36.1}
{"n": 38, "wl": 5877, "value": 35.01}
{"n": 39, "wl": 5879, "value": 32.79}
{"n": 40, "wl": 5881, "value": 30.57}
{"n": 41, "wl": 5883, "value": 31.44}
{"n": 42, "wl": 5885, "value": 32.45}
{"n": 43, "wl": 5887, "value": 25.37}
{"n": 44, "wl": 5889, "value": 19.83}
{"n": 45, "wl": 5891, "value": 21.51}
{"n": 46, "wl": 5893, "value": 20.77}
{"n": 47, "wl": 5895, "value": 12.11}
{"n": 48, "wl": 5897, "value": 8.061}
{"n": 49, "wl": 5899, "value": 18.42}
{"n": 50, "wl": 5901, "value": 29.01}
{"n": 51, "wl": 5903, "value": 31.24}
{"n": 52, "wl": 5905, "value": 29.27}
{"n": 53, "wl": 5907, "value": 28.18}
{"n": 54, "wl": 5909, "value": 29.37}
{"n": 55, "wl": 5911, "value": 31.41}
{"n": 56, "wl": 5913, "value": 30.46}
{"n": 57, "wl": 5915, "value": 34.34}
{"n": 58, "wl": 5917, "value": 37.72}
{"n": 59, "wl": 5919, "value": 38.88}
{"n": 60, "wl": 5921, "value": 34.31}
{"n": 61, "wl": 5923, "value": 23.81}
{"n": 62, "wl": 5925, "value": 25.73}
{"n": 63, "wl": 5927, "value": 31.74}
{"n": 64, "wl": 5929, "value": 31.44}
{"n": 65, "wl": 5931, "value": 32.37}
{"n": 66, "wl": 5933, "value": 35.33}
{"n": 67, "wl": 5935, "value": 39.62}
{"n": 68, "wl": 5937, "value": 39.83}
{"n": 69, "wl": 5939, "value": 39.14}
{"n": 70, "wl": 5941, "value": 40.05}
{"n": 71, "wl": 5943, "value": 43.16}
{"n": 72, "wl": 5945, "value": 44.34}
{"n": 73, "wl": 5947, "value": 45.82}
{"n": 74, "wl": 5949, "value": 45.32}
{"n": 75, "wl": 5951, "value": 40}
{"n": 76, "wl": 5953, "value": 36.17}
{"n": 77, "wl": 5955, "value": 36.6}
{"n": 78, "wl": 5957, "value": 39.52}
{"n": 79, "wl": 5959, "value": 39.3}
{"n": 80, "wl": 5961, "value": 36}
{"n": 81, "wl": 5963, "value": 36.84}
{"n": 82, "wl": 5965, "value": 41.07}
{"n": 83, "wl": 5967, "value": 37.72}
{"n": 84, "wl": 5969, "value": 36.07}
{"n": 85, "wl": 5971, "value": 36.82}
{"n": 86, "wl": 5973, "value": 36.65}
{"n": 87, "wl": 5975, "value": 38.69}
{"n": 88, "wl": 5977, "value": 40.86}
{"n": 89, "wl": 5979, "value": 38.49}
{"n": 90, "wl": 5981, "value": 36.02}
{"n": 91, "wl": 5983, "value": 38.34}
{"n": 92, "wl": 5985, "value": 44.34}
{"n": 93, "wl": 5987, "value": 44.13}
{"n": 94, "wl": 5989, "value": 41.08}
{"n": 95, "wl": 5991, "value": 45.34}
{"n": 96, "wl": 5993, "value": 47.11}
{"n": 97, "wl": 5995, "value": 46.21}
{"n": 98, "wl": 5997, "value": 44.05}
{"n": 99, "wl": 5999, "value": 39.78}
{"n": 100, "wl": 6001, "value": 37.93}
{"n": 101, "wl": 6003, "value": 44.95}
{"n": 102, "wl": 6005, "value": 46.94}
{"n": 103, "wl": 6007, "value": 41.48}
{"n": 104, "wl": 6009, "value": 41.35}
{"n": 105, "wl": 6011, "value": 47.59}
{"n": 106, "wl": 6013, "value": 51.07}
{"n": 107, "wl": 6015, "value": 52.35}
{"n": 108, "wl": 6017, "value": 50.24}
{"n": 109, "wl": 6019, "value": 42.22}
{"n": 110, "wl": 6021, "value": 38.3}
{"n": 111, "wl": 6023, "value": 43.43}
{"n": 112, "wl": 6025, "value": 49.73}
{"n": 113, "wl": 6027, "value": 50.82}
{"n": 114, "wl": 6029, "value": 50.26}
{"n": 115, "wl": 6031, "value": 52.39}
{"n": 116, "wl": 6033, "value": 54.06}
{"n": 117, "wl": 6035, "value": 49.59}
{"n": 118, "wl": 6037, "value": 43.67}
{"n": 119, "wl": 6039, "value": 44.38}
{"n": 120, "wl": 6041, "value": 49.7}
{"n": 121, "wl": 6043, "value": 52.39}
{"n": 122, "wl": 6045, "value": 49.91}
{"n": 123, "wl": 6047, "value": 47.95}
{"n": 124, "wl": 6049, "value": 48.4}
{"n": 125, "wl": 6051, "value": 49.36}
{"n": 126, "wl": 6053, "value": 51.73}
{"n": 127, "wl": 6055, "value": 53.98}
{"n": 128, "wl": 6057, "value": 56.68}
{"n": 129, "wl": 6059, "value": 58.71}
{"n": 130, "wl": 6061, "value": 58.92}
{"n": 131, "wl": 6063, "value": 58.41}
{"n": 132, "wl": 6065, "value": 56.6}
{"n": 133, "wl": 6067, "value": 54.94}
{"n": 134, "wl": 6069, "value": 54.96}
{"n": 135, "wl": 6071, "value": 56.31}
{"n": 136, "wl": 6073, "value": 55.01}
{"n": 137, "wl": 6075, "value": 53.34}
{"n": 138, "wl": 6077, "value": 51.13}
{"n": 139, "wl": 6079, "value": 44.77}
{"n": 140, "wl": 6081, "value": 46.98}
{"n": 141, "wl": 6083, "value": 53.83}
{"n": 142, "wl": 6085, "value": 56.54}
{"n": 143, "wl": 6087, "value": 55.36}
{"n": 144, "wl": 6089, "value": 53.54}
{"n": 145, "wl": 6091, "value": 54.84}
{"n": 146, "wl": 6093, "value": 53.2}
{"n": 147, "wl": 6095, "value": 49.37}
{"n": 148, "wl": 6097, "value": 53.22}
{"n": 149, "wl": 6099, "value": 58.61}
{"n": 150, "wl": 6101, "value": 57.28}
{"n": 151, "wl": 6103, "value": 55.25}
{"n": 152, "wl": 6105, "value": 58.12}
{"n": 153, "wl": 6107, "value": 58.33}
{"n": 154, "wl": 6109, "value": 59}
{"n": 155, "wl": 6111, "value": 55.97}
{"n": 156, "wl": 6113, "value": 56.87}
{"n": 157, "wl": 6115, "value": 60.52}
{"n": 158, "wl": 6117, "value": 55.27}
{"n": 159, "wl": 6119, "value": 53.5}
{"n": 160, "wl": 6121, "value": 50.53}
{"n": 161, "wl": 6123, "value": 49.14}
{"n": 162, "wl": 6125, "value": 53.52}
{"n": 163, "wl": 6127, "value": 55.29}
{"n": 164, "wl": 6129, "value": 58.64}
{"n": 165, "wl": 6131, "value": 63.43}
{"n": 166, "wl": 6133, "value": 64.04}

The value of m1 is 0.257 mag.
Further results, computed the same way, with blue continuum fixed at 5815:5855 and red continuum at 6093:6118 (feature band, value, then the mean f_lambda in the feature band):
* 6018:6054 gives 0.12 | 48.2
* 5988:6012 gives 0.21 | 43.7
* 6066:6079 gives 0.03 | 53.6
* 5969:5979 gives 0.34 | 38.1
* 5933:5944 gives 0.26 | 39.9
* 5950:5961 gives 0.32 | 38.1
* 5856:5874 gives 0.11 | 43.5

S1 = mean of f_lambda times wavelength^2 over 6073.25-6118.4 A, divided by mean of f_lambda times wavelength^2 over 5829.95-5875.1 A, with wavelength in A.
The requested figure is 1.3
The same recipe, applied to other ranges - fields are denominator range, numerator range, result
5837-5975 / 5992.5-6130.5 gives 1.51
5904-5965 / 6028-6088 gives 1.52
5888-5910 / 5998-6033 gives 2.13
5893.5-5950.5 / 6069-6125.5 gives 1.77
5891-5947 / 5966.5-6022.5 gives 1.39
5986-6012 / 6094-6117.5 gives 1.34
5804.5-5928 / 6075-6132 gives 1.54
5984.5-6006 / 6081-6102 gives 1.28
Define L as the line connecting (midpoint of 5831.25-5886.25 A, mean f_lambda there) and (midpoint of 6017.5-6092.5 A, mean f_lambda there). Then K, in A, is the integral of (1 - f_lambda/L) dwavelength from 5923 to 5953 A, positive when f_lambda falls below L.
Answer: 5.69 A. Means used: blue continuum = 42.9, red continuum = 51.4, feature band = 37.6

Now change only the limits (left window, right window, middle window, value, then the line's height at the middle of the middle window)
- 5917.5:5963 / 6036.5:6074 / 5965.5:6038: 2.8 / 45.6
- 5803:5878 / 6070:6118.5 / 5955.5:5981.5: 6.4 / 50.5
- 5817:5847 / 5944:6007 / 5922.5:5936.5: 3.7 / 43.5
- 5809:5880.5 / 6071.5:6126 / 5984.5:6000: 1.9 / 50.3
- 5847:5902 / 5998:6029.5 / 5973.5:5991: 1.0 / 42.8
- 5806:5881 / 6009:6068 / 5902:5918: 5.3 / 46.9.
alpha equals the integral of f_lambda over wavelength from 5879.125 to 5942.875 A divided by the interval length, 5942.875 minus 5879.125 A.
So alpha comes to 29.7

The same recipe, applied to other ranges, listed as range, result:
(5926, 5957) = 38.8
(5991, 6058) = 47.5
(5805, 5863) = 47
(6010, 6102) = 51.7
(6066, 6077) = 54.6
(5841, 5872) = 43.7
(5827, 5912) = 37.4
